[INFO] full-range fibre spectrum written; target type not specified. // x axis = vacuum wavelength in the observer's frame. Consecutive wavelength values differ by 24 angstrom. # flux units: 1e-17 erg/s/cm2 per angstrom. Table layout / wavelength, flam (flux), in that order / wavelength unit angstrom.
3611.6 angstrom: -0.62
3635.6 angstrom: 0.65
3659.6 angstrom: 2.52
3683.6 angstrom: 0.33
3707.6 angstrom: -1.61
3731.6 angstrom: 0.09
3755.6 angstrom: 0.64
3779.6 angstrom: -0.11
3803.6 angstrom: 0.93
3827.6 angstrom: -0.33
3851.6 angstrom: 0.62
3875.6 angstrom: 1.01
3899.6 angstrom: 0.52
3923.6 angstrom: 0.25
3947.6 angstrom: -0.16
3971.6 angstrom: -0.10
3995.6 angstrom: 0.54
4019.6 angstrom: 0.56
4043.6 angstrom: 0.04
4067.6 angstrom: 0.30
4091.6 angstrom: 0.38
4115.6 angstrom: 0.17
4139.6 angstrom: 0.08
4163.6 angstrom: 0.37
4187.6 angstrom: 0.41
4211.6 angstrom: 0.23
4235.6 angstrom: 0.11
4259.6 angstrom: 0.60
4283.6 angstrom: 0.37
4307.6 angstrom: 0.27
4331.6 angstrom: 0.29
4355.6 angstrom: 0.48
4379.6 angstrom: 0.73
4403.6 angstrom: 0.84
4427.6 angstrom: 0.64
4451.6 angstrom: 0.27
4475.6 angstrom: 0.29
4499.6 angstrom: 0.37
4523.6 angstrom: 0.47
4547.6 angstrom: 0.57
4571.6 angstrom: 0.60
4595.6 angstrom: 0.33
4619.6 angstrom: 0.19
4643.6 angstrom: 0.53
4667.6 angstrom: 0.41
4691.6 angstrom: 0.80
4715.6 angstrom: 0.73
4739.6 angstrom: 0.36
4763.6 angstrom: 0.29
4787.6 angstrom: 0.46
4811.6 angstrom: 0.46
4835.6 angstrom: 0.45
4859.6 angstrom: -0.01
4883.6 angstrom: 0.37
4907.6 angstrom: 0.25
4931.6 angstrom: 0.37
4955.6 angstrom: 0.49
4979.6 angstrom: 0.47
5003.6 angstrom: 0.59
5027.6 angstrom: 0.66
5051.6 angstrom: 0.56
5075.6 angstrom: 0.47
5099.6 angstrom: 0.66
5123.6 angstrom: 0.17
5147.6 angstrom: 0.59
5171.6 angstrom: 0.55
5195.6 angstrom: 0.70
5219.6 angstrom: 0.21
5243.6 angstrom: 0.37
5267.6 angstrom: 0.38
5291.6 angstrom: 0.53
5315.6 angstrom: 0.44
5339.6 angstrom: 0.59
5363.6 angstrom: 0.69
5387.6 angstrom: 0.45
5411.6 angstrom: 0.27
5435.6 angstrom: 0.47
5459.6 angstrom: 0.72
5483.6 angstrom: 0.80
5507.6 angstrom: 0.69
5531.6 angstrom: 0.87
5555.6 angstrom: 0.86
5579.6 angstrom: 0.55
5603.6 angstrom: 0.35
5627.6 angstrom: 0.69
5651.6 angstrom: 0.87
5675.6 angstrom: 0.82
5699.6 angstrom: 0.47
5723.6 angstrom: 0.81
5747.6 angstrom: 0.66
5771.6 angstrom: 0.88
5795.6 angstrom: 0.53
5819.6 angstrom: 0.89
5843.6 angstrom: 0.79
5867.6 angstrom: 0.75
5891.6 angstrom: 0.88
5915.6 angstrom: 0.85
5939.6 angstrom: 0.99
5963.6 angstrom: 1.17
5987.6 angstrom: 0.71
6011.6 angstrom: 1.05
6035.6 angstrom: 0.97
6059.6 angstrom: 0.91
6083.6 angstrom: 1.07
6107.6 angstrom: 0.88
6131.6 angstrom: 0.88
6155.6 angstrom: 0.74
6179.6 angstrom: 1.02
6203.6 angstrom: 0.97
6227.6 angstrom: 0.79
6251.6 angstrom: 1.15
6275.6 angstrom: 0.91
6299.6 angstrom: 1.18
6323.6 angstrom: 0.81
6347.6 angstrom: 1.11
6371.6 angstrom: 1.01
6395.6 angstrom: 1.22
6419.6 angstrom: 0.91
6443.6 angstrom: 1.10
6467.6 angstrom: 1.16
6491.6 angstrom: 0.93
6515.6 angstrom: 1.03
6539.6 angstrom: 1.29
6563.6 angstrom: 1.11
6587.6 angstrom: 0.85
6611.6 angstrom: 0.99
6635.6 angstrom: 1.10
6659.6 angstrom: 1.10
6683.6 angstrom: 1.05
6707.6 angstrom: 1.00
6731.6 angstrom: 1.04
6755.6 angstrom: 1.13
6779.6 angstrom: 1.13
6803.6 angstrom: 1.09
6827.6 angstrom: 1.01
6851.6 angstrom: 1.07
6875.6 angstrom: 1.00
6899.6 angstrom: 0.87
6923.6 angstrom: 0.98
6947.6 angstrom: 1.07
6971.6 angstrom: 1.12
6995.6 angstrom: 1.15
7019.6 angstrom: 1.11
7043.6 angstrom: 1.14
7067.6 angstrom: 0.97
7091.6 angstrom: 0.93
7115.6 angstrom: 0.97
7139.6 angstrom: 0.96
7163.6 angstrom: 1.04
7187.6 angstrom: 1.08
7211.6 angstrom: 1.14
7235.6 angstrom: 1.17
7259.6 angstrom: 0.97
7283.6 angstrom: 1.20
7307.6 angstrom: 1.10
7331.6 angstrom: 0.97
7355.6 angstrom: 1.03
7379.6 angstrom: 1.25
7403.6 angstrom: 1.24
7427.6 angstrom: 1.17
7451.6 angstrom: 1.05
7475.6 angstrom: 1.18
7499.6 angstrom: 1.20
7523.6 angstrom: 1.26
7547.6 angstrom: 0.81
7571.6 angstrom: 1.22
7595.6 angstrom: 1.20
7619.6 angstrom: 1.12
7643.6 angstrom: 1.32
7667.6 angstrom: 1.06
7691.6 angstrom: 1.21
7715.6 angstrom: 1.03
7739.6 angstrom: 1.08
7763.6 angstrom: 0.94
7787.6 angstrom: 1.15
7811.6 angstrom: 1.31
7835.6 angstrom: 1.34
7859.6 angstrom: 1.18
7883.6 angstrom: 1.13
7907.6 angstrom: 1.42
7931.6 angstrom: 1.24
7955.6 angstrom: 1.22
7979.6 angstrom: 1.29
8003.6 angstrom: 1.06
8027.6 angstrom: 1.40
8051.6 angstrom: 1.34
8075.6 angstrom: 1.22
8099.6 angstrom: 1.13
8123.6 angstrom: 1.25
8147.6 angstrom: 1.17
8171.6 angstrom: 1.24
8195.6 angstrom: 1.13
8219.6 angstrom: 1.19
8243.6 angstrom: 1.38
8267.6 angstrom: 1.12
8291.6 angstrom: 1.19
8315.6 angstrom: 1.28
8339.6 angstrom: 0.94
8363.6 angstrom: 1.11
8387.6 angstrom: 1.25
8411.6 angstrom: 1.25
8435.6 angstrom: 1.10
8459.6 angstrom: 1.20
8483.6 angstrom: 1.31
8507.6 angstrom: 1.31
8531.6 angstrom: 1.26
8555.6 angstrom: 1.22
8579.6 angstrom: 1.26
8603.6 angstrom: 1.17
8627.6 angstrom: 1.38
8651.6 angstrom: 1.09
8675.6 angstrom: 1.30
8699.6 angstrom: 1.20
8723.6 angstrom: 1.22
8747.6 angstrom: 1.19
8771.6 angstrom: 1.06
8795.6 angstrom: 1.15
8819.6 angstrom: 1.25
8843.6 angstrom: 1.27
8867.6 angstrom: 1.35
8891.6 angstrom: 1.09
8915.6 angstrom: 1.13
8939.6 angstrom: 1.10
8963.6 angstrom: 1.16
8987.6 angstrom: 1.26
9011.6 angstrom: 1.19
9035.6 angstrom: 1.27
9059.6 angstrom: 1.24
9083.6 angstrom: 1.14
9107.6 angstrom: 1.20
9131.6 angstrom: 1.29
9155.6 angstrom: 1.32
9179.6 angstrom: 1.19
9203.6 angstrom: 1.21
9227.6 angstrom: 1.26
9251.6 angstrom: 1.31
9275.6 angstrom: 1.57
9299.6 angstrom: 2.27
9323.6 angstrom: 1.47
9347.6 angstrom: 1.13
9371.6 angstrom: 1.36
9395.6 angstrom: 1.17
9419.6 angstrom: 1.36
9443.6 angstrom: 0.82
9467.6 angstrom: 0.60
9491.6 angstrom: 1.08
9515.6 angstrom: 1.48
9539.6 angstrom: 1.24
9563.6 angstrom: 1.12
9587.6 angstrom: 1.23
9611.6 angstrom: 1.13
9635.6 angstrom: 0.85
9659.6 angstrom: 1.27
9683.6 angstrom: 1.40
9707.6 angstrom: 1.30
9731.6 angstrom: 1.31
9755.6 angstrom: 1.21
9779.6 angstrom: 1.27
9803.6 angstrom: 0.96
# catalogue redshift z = 0.42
